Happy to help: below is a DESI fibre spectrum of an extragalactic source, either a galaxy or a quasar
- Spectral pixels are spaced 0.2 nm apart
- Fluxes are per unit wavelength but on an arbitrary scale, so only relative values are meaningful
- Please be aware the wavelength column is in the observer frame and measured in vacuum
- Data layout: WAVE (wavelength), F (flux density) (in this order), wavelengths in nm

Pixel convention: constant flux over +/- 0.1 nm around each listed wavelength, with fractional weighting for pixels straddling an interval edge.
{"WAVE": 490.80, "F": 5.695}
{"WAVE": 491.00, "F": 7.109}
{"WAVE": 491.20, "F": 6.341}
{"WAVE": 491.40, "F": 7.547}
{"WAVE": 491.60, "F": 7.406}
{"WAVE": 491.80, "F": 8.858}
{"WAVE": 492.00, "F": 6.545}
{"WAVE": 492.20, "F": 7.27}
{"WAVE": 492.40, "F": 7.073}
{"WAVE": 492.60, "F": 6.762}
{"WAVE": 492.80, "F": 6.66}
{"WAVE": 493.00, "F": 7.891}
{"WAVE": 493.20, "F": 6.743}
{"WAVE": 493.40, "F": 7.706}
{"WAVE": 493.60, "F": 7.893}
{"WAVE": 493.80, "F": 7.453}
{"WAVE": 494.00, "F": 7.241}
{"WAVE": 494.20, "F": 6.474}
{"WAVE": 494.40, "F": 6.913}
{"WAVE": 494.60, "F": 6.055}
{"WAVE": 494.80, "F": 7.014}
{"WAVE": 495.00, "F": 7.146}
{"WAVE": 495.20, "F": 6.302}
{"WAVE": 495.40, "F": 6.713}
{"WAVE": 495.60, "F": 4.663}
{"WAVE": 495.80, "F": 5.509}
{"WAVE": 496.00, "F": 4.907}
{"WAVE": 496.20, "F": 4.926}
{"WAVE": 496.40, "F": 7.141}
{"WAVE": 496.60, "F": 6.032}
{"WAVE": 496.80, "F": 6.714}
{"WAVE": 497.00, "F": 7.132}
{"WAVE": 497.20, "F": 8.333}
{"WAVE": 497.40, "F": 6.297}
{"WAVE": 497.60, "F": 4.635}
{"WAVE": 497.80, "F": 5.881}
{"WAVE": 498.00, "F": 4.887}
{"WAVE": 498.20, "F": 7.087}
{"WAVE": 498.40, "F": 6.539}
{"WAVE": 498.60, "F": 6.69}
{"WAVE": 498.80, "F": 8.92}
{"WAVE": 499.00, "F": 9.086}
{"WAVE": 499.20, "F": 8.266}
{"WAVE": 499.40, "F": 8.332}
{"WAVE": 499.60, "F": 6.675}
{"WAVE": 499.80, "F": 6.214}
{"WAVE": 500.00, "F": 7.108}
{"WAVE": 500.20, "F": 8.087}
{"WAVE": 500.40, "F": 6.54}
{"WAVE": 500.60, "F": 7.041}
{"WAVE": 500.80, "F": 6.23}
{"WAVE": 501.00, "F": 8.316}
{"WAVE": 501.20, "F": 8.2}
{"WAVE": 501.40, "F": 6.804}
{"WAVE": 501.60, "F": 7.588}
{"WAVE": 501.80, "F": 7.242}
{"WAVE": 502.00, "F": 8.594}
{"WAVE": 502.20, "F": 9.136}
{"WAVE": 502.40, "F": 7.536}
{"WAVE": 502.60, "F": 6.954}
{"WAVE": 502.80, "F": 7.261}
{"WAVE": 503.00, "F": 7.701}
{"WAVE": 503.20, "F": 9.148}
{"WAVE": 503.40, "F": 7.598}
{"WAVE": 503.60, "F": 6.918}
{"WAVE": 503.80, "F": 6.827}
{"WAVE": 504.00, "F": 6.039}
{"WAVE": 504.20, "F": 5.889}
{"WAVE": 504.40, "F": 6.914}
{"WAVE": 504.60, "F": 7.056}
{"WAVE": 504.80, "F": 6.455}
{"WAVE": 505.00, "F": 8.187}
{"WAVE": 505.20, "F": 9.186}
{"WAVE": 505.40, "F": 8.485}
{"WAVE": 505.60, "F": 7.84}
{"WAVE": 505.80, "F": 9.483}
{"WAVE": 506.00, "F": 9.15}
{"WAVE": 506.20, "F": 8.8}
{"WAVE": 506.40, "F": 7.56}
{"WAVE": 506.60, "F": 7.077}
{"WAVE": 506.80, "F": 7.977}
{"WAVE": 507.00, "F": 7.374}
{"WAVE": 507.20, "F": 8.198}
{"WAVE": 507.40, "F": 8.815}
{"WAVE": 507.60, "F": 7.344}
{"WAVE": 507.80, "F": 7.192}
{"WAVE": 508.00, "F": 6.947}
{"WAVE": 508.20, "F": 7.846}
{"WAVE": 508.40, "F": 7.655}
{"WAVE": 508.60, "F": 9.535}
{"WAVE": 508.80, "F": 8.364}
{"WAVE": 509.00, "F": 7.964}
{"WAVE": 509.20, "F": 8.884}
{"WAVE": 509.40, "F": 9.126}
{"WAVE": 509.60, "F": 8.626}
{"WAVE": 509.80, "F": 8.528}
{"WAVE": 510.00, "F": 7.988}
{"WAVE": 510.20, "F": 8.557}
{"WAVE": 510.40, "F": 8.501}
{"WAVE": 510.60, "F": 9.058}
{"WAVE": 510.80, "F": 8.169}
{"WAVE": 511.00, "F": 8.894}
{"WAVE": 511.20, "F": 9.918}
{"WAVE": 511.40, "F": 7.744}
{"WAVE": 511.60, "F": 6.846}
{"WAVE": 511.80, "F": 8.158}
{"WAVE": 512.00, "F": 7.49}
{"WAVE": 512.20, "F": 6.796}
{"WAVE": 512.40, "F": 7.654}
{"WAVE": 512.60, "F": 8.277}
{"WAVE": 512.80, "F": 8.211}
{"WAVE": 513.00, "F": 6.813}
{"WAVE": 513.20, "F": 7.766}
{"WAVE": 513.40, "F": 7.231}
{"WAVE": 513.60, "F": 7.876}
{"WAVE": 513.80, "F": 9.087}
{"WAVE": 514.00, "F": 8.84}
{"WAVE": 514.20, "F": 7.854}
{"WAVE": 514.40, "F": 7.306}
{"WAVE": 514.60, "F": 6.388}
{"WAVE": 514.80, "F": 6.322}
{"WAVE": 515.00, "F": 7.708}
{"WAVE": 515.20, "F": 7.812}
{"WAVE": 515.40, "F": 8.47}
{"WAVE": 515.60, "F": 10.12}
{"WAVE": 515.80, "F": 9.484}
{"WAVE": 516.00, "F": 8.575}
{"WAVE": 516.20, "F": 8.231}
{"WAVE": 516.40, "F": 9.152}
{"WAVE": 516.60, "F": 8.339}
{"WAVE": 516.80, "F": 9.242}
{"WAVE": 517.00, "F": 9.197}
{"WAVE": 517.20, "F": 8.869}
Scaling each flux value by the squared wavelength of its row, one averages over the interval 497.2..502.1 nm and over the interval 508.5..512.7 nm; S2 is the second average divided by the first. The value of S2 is 1.2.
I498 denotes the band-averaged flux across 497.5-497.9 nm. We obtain 5.26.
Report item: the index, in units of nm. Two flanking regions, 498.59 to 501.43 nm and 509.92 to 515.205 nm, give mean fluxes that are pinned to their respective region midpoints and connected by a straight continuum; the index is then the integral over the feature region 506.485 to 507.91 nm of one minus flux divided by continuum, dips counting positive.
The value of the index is 0.008 nm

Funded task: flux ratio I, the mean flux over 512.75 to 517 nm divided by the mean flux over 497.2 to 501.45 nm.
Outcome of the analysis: 1.15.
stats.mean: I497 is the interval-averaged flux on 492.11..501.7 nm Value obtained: 6.88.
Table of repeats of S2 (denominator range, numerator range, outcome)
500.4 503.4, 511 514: 1.08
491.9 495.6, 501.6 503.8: 1.16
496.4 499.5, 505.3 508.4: 1.18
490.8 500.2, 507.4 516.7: 1.27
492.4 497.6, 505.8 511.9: 1.31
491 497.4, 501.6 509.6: 1.21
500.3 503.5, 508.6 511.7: 1.15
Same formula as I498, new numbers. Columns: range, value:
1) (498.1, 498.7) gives 6.77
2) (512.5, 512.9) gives 8.24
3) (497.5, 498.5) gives 5.81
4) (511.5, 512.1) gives 7.5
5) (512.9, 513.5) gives 7.27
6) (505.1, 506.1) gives 8.83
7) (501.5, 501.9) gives 7.42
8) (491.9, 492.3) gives 6.91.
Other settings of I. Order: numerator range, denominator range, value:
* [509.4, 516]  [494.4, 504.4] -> 1.16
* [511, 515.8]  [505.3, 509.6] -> 0.97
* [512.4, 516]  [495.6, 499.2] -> 1.23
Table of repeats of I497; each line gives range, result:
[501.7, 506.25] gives 7.75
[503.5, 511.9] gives 8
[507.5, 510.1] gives 8.15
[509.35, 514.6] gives 8.08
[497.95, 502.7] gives 7.45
